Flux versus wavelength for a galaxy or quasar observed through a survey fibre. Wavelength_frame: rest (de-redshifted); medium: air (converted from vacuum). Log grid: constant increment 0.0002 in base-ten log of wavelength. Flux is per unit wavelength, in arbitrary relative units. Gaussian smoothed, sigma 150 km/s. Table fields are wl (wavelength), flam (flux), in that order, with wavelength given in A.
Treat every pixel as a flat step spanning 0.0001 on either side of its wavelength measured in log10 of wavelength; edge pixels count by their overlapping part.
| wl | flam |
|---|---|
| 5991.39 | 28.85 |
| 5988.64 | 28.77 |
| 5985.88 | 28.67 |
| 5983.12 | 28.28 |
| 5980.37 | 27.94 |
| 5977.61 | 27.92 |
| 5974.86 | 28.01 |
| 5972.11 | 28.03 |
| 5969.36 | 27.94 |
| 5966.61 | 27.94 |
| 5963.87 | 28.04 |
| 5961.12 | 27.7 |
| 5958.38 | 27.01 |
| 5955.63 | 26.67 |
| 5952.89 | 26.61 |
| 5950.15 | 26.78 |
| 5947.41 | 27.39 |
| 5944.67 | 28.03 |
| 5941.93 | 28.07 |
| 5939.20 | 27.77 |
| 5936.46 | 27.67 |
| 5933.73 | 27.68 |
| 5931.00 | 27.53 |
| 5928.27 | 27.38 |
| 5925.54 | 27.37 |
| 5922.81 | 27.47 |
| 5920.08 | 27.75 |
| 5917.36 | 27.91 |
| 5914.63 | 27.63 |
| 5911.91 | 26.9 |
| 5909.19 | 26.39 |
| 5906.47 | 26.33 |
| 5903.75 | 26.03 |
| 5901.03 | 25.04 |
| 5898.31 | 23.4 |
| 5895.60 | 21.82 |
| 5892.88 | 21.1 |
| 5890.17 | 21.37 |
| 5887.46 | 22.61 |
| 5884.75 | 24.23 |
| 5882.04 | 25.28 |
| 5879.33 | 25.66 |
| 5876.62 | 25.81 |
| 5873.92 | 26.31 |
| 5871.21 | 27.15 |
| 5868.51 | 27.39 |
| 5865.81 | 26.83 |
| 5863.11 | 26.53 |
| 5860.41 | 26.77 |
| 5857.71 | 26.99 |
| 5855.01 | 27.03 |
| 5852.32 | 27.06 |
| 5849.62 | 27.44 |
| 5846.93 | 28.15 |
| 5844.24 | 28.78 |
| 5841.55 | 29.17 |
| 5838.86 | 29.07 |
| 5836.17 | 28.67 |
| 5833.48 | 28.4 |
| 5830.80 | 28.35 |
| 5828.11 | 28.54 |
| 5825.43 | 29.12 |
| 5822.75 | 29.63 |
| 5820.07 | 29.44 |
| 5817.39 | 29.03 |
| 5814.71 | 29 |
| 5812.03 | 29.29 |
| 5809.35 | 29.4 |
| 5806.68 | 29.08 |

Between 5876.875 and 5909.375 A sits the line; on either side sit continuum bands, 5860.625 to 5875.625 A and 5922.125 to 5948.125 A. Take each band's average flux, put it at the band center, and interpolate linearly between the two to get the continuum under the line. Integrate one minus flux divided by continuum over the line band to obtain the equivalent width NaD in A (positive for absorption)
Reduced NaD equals 3.65 A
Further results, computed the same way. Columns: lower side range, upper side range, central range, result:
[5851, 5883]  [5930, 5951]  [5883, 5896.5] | 2.3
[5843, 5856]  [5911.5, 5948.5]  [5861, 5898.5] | 4.0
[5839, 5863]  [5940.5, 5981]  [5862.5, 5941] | 4.8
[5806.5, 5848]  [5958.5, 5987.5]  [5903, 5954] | 1.8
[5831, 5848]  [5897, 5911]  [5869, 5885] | 0.5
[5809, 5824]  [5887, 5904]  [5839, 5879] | -2.2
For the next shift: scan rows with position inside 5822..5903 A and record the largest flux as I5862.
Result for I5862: 29.63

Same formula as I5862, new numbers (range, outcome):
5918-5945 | 28.07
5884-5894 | 24.23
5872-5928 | 27.91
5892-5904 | 26.03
